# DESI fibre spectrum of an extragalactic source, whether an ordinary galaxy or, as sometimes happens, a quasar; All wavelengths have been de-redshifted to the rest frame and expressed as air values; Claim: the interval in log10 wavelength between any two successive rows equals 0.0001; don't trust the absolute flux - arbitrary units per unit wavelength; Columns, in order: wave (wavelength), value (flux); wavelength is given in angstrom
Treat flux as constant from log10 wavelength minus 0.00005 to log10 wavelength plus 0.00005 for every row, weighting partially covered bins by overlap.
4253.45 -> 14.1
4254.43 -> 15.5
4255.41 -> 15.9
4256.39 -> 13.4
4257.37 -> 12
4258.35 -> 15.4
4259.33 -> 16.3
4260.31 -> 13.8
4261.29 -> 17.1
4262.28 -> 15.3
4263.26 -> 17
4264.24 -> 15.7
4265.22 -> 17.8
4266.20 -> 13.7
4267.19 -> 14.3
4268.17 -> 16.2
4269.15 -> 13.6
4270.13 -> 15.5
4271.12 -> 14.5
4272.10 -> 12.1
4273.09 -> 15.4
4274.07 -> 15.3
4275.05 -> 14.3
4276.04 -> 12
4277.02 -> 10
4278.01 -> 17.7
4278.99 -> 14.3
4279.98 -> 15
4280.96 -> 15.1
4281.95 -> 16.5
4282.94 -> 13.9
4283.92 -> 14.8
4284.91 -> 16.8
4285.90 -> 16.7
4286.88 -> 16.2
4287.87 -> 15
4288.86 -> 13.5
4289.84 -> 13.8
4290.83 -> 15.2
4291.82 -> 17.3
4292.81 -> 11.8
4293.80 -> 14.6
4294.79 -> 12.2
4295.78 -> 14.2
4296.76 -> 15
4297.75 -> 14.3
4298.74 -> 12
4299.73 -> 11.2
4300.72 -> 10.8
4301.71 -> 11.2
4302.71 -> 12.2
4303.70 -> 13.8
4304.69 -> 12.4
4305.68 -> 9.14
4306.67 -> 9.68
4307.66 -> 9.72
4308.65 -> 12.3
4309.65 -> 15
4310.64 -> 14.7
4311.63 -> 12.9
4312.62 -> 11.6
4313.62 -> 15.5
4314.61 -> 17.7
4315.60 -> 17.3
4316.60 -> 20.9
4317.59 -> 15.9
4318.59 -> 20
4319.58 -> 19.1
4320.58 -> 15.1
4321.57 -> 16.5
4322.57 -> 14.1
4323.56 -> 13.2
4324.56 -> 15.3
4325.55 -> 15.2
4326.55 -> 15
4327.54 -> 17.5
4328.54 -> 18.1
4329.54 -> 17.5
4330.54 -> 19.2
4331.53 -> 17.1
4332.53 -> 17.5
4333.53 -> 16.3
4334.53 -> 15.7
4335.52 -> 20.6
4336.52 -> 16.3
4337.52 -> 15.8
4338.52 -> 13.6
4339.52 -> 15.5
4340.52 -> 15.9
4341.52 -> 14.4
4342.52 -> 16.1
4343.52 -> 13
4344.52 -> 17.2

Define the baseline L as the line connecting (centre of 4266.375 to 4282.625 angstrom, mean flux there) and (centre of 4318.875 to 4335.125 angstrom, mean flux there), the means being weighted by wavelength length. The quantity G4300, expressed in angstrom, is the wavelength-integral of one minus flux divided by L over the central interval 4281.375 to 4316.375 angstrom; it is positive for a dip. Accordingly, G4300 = 3.6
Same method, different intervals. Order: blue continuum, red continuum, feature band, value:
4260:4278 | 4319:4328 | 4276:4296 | 0.5 angstrom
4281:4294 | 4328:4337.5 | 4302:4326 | 2.9 angstrom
